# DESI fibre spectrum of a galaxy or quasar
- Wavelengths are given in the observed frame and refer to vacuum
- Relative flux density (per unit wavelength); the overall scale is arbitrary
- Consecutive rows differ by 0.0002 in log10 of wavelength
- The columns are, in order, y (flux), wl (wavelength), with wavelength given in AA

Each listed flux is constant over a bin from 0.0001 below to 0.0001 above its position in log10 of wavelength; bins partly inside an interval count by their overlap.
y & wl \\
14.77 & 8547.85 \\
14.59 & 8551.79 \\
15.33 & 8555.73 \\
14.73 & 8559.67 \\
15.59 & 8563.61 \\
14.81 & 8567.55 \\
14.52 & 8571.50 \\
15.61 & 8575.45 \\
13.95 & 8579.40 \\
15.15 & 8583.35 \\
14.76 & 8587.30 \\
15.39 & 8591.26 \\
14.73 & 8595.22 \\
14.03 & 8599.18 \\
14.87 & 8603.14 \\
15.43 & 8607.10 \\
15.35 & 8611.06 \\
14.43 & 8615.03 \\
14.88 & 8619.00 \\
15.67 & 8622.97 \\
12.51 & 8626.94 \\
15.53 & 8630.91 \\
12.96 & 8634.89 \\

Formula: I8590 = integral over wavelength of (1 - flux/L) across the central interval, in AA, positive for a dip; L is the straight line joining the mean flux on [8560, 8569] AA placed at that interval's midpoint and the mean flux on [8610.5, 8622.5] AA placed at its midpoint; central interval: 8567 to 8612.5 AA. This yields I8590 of 0.5 AA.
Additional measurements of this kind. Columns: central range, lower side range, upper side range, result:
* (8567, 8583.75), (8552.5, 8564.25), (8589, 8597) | 0.3 AA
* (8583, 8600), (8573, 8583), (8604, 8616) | 0.1 AA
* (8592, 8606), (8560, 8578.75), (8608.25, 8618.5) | 0.3 AA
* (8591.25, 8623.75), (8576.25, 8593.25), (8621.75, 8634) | -0.7 AA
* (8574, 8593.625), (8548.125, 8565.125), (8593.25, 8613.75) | 0.0 AA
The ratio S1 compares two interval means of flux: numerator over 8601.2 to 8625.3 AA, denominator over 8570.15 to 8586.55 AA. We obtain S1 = 1.02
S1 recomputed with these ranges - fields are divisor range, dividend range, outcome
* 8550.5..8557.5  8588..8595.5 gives 1.01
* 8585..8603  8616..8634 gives 0.99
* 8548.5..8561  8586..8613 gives 1.00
